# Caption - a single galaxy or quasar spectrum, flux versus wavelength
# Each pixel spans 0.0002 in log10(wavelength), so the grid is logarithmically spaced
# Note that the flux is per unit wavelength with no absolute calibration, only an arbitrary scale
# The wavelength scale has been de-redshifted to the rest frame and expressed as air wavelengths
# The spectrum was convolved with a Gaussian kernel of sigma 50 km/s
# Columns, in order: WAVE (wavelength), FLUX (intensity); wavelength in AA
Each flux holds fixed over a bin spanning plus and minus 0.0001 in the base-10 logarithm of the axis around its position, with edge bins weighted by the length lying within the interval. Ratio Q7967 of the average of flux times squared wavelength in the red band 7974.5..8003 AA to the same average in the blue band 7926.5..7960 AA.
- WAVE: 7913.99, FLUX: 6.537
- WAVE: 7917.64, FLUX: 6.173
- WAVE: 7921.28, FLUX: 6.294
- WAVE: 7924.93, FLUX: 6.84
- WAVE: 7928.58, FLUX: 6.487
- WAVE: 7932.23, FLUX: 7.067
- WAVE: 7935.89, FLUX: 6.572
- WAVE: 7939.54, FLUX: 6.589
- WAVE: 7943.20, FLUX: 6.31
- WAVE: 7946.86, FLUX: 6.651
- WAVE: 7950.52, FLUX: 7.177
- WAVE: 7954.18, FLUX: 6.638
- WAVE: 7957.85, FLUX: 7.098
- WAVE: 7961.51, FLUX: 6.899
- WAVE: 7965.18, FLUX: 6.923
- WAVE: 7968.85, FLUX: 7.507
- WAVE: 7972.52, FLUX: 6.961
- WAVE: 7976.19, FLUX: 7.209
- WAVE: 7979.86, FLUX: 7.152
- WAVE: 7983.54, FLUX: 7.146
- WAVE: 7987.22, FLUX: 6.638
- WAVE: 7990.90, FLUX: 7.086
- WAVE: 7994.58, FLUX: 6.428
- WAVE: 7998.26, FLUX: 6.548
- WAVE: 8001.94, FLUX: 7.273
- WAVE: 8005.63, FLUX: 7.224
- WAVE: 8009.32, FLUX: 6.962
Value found 1.0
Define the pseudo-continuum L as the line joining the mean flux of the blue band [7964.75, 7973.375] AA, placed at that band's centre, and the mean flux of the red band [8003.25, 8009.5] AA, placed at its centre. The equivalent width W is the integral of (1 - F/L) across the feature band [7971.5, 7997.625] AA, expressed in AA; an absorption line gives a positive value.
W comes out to 0.9 AA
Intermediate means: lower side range 7.18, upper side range 7.14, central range 6.93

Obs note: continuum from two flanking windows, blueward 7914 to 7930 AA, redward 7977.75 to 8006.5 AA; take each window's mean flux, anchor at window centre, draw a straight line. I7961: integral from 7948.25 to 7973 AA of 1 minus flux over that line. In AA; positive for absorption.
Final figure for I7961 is -1.1 AA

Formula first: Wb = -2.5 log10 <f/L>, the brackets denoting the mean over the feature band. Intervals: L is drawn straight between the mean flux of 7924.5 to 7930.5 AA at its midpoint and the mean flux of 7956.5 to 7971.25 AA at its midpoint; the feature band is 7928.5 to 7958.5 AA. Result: 0.017 mag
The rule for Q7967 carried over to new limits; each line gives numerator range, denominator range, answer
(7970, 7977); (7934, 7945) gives 1.10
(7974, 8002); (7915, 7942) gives 1.07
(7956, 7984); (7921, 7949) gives 1.08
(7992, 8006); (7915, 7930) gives 1.08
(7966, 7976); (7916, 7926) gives 1.14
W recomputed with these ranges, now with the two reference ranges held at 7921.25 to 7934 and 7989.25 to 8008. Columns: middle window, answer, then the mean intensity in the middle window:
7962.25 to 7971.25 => -0.44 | 7.16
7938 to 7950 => 0.32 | 6.59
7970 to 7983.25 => -0.54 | 7.13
